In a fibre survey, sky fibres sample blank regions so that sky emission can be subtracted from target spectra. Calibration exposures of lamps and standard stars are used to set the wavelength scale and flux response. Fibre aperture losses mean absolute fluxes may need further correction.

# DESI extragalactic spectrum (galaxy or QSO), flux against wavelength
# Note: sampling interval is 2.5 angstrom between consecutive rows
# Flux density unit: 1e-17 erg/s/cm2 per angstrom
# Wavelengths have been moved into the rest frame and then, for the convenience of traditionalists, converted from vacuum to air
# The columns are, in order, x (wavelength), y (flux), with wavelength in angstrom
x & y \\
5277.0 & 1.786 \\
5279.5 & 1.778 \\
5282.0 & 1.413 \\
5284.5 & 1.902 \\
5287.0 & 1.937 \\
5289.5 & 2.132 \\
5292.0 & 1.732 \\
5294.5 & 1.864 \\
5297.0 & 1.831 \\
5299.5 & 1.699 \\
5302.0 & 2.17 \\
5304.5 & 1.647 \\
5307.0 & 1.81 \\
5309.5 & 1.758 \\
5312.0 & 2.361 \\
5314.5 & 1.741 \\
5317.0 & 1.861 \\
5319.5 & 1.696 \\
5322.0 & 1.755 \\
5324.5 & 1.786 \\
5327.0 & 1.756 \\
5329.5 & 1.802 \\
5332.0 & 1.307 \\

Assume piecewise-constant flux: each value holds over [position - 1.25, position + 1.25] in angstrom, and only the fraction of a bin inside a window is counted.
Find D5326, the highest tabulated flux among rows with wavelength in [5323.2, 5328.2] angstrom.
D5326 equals 1.786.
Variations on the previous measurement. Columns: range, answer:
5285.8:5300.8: 2.132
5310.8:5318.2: 2.361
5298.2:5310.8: 2.17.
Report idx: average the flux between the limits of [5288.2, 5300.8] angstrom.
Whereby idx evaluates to 1.85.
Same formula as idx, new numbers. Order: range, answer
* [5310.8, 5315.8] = 2.05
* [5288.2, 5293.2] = 1.93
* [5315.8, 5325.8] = 1.77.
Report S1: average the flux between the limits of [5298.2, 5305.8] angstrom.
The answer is 1.84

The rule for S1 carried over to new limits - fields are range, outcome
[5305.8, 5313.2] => 1.97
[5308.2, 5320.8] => 1.88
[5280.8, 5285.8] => 1.66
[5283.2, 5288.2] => 1.91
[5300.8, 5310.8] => 1.85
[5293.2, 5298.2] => 1.85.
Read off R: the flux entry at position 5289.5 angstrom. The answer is 2.132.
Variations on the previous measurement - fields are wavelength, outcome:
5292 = 1.732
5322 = 1.755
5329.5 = 1.802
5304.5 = 1.647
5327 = 1.756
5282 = 1.413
